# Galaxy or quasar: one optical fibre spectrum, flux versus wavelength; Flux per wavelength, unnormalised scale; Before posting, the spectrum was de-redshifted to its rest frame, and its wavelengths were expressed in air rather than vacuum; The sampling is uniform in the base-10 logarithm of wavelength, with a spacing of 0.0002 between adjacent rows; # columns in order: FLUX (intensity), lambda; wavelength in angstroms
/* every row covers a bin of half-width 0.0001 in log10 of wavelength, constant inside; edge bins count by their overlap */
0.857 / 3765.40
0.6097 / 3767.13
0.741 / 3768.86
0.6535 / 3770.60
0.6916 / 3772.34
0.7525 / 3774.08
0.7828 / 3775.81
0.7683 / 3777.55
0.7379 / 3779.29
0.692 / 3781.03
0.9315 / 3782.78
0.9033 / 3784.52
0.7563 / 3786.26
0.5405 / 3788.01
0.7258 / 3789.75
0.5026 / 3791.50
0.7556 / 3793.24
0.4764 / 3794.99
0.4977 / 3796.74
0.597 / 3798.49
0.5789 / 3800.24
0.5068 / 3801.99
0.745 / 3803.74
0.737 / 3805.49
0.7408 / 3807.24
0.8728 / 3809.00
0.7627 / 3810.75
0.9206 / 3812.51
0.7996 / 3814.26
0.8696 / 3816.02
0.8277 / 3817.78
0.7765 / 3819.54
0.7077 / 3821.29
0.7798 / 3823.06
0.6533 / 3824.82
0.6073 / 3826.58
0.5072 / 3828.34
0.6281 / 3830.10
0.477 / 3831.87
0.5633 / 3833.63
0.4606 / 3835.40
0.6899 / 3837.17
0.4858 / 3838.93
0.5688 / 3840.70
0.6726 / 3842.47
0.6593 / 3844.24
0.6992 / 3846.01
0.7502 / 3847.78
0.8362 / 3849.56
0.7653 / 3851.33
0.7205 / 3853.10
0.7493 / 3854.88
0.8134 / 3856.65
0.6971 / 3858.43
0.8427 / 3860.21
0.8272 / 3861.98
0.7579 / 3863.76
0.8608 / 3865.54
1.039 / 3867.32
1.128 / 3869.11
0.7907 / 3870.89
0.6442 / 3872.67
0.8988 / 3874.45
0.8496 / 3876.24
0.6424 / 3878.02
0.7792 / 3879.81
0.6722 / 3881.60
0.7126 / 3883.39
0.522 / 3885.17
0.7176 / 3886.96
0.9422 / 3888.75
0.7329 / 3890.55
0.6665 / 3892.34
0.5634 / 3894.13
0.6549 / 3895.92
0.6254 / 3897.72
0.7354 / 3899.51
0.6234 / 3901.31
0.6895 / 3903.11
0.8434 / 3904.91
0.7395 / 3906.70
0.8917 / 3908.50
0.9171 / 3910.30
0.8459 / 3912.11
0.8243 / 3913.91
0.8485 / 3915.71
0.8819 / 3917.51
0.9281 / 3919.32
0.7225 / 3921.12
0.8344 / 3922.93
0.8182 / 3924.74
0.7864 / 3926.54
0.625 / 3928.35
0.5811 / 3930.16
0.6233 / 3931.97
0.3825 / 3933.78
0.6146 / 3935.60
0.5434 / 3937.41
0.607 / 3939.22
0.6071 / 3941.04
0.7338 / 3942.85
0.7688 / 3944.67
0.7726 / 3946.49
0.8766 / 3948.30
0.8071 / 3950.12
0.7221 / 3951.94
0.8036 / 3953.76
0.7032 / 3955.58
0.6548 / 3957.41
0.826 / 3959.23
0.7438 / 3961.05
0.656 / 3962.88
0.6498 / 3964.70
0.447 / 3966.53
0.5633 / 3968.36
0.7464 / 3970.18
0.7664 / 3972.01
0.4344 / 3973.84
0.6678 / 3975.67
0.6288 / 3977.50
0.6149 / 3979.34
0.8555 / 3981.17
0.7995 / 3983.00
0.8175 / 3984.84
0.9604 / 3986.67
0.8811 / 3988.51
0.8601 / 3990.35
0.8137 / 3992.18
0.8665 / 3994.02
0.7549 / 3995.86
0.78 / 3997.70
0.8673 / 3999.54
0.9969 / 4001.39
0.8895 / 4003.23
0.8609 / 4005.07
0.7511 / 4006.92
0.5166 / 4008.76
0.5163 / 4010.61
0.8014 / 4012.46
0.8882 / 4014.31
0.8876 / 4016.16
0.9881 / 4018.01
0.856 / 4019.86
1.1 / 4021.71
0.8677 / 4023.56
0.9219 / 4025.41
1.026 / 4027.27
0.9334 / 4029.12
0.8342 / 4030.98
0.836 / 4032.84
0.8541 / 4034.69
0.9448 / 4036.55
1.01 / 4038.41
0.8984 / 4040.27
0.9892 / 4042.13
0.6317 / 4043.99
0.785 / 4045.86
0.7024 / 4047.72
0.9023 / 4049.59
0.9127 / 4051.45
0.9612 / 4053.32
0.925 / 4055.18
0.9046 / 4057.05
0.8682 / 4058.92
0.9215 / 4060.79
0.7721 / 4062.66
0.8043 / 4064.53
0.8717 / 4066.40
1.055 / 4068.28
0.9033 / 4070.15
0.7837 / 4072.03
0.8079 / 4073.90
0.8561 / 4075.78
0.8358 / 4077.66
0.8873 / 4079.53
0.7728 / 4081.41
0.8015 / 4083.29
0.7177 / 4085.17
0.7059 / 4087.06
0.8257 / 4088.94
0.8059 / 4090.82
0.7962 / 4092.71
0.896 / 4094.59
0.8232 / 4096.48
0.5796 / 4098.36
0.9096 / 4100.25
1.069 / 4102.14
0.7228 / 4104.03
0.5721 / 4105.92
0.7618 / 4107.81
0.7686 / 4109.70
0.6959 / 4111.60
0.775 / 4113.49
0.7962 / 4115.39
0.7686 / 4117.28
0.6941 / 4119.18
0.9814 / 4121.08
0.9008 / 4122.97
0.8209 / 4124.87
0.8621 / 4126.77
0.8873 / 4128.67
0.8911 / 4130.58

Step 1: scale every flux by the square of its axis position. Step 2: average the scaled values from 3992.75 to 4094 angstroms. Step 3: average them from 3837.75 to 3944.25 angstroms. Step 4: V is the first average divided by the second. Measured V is 1.25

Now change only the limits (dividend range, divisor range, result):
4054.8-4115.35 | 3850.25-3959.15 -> 1.19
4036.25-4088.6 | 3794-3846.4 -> 1.46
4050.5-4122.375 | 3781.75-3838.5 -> 1.39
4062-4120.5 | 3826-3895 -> 1.25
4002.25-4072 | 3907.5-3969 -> 1.26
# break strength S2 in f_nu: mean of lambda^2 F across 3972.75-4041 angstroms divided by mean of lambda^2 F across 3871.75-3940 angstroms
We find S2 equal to 1.21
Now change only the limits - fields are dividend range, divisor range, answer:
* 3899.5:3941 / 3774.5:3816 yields 1.09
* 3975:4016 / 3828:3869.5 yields 1.19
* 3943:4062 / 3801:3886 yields 1.20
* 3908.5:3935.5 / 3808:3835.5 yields 1.13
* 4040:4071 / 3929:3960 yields 1.35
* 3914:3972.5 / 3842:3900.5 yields 0.97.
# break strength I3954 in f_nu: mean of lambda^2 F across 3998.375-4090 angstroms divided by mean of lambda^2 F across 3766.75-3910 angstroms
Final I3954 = 1.32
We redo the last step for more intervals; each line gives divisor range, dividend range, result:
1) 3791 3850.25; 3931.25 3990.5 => 1.13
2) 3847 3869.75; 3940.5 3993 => 0.93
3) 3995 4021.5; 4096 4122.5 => 1.00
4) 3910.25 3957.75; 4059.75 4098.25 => 1.21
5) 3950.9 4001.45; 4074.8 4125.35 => 1.14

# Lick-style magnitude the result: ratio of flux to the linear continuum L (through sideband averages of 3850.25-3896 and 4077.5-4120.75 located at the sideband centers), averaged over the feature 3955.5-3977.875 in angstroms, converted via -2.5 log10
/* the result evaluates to 0.19 mag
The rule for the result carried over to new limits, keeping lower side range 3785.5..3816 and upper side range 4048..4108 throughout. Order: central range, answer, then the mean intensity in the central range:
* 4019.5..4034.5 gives -0.145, 0.921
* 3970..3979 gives 0.215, 0.638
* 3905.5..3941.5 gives 0.023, 0.733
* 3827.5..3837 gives 0.283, 0.539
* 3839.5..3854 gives 0.006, 0.704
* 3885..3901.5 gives 0.070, 0.687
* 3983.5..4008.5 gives -0.072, 0.844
